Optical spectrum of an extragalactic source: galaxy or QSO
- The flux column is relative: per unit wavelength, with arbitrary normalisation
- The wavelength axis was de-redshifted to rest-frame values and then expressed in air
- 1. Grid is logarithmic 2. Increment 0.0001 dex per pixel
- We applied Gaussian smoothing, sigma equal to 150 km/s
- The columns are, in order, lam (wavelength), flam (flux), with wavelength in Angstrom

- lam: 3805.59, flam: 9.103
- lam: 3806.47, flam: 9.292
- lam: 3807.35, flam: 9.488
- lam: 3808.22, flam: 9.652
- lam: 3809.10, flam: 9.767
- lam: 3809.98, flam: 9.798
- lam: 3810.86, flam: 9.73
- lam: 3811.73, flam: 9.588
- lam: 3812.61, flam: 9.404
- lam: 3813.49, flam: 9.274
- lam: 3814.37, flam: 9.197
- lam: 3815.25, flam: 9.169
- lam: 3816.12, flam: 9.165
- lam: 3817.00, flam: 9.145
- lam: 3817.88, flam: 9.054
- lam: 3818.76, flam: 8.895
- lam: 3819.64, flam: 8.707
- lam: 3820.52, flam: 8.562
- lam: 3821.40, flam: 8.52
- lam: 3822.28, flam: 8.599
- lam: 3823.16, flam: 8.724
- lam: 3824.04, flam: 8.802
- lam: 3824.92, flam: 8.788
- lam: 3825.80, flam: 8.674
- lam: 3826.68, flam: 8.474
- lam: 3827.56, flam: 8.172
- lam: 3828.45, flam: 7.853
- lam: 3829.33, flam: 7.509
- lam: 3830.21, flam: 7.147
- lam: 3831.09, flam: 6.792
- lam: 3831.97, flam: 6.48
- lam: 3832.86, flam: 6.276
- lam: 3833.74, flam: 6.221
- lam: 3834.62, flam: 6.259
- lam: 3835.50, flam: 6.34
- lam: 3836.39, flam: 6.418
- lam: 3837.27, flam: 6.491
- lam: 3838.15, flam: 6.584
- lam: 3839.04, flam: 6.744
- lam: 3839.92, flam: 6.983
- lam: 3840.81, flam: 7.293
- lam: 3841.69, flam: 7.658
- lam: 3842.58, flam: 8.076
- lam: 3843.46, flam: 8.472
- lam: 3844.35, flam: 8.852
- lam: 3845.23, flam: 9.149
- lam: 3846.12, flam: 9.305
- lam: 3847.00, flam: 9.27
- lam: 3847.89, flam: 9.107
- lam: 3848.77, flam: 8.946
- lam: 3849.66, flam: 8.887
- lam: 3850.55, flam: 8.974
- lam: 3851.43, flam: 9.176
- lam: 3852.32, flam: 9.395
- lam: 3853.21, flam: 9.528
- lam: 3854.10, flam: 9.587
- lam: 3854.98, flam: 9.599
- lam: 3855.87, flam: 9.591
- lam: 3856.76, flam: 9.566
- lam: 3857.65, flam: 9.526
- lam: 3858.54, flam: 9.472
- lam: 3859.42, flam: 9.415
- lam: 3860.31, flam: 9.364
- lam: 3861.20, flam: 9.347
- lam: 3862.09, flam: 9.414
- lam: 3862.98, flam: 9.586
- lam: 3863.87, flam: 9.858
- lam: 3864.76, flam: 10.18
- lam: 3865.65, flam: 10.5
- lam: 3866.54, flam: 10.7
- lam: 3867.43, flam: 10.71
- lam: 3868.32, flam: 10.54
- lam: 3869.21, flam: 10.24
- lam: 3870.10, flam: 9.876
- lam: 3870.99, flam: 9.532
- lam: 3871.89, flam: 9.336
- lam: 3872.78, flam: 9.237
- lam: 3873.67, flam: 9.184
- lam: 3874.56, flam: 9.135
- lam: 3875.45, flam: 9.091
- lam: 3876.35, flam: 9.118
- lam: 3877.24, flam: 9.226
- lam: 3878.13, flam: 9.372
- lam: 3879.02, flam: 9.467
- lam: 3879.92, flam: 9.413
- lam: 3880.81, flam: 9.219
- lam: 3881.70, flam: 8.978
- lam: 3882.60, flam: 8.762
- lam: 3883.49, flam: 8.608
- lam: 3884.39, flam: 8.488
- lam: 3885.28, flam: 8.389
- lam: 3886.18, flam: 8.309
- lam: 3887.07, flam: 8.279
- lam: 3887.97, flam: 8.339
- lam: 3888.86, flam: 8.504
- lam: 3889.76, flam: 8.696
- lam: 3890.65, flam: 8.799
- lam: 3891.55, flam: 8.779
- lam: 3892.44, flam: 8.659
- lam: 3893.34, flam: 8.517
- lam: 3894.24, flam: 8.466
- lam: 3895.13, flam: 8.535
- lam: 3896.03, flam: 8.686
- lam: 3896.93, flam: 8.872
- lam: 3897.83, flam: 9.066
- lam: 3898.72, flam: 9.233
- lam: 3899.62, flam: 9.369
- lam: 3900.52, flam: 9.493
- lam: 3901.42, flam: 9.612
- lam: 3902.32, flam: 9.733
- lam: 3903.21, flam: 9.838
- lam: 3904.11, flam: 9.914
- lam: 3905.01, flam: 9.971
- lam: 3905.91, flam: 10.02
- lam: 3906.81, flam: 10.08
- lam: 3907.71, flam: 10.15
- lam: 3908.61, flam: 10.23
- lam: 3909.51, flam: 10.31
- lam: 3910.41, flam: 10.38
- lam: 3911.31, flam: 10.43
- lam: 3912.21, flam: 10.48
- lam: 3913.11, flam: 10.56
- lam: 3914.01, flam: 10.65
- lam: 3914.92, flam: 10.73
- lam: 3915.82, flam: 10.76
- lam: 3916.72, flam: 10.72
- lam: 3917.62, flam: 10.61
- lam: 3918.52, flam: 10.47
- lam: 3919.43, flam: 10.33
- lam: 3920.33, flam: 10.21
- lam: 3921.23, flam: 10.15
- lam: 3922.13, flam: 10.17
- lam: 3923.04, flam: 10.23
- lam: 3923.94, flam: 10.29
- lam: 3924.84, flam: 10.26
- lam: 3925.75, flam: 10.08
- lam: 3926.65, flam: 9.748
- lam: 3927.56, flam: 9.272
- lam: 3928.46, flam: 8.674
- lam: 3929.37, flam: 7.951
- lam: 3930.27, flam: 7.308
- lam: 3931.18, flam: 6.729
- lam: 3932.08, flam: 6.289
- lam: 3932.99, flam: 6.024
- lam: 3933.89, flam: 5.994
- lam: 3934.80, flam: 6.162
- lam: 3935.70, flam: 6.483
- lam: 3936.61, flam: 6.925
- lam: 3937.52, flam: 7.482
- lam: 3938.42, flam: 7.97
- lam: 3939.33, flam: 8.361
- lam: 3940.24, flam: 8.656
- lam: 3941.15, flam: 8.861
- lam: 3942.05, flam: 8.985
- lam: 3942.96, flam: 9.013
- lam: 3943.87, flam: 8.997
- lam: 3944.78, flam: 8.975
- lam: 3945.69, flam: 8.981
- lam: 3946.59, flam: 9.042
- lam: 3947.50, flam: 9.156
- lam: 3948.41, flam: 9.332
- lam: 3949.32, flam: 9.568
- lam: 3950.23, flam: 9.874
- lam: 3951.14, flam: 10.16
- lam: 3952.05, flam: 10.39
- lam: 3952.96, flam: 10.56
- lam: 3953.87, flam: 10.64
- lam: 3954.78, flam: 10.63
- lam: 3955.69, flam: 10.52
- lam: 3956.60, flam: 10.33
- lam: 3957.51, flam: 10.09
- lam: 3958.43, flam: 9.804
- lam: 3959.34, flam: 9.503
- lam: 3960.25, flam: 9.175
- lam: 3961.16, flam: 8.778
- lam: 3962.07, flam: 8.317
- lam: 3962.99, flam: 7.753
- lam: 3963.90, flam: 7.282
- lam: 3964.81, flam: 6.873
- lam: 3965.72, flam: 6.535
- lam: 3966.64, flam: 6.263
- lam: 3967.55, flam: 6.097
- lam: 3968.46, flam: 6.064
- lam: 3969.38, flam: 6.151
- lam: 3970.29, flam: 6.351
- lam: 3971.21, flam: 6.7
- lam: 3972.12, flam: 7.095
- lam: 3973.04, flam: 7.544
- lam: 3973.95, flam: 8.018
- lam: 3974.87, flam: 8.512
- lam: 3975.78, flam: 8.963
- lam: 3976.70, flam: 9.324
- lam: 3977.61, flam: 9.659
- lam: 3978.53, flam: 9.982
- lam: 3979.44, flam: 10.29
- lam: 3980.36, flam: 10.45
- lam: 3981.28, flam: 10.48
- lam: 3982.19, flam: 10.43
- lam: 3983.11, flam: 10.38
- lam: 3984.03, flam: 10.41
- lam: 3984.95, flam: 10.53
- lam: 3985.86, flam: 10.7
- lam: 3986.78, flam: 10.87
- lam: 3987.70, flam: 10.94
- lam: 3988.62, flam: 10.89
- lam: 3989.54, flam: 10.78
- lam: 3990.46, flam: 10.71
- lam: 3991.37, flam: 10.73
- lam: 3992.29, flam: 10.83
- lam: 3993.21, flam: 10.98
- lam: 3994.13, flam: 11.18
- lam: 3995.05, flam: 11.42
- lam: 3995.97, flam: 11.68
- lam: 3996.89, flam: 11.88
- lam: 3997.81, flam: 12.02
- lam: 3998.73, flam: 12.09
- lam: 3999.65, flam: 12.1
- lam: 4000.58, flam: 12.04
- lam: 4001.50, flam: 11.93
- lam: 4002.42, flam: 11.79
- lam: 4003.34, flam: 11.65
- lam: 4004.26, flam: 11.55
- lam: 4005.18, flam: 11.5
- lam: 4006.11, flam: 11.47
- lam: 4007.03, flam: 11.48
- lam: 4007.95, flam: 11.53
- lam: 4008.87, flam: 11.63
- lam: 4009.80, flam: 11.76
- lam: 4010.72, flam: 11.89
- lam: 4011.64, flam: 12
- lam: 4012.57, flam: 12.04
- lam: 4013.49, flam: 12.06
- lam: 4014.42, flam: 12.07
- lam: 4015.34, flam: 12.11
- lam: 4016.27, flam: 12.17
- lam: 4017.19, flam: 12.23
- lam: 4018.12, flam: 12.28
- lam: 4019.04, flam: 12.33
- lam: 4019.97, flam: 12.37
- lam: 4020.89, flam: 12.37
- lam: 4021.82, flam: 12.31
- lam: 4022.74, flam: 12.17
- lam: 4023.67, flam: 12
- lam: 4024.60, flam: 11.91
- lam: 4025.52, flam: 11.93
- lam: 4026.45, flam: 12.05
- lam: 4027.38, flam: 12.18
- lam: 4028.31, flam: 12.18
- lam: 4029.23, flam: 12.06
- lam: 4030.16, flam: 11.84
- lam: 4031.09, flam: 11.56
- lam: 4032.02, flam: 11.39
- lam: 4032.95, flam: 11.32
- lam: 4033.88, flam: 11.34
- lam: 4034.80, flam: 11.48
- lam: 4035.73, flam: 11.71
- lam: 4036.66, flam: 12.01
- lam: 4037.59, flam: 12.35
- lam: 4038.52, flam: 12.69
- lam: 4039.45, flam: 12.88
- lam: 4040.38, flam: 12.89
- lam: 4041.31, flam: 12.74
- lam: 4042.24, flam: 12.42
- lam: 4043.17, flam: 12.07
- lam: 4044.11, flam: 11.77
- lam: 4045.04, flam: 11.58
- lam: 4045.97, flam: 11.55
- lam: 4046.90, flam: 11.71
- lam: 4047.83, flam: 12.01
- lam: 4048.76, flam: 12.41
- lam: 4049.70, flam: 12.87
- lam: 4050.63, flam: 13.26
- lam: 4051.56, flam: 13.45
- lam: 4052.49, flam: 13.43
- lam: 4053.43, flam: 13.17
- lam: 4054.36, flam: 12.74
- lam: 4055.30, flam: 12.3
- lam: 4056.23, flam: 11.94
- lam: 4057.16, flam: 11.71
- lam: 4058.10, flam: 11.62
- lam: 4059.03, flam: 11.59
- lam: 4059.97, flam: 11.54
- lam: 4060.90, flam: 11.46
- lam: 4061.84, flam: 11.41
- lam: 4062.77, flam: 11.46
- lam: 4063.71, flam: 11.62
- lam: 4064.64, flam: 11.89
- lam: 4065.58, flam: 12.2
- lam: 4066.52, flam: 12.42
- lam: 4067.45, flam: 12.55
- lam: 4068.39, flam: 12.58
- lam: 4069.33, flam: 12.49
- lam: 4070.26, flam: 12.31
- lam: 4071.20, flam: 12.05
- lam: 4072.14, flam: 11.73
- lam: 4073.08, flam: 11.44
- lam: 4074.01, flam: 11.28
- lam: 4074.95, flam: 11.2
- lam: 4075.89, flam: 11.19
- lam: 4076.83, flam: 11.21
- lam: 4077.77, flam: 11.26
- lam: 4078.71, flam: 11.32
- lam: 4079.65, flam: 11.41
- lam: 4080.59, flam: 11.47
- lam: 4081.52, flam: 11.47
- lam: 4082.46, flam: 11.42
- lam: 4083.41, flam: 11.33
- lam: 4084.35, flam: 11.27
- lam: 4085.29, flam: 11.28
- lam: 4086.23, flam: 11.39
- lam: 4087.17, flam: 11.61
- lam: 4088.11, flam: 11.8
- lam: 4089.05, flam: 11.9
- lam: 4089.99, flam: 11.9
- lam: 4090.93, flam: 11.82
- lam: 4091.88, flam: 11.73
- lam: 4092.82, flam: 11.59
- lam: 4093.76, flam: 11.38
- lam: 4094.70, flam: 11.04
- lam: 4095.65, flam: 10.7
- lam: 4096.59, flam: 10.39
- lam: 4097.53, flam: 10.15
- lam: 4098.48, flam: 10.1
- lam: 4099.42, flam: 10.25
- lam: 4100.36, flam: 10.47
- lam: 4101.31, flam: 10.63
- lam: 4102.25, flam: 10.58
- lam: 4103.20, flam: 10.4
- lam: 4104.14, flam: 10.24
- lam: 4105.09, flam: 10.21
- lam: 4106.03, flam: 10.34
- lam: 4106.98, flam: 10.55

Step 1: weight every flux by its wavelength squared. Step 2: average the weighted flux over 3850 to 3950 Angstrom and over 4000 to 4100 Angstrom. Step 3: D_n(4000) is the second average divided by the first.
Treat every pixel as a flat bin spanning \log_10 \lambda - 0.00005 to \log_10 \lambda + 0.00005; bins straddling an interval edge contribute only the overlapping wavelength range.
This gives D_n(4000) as 1.4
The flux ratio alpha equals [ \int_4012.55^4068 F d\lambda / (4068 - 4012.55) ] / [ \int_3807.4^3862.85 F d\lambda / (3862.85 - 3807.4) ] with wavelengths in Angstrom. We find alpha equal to 1.4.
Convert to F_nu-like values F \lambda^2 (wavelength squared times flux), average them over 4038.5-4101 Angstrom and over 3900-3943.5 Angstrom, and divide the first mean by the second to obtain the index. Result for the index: 1.4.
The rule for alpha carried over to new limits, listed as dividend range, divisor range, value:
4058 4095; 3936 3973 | 1.36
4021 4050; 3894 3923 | 1.21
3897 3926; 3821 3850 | 1.30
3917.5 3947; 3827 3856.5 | 1.08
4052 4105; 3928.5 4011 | 1.22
